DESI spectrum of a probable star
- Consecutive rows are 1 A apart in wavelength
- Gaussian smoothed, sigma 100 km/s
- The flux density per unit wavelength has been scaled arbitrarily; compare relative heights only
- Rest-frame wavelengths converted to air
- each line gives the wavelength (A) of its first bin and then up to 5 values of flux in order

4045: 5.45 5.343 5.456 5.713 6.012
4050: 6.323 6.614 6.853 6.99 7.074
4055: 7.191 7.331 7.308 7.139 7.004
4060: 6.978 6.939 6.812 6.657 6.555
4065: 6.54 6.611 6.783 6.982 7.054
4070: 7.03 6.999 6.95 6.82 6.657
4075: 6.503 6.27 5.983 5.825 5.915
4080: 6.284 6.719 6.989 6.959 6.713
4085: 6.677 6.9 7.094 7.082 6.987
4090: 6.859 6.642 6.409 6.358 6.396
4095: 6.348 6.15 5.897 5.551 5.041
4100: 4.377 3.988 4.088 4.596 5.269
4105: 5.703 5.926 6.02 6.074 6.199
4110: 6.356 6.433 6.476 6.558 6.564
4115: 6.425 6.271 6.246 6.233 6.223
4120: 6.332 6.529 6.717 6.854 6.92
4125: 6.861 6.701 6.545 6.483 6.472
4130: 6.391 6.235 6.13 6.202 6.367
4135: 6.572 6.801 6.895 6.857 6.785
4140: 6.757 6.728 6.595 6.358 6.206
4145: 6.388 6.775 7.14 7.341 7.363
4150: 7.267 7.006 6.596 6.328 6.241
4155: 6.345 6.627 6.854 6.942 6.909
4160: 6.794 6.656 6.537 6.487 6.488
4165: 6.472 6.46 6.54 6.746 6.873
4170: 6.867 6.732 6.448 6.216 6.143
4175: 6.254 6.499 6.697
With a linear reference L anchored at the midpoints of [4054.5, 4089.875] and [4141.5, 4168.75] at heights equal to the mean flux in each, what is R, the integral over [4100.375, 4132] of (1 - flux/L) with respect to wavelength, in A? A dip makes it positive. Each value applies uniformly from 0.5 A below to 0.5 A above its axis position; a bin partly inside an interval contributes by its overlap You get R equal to 2.7 A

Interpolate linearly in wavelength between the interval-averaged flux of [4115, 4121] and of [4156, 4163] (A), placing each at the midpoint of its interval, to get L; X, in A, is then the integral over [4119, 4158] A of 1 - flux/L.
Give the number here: -0.75 A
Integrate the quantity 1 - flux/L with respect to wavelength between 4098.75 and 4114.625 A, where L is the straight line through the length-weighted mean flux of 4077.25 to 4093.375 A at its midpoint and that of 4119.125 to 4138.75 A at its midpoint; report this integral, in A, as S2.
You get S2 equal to 2.4 A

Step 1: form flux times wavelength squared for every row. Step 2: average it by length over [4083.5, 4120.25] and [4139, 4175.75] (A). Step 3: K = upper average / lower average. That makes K 1.1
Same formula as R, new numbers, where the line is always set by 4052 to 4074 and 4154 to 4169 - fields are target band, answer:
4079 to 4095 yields 0.4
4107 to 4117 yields 0.6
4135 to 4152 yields -0.3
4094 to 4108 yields 3.0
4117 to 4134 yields 0.7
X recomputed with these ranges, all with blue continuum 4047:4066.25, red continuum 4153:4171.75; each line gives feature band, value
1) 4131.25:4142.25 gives 0.10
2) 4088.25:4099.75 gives 0.83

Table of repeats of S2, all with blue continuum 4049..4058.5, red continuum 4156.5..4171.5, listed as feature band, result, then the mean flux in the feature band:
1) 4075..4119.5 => 4.52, 6.14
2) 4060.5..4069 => 0.19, 6.75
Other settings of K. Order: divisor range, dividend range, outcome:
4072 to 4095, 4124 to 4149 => 1.03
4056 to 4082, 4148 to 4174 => 1.04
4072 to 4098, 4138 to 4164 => 1.06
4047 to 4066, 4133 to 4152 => 1.05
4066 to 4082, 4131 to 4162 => 1.05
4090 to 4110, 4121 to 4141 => 1.18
